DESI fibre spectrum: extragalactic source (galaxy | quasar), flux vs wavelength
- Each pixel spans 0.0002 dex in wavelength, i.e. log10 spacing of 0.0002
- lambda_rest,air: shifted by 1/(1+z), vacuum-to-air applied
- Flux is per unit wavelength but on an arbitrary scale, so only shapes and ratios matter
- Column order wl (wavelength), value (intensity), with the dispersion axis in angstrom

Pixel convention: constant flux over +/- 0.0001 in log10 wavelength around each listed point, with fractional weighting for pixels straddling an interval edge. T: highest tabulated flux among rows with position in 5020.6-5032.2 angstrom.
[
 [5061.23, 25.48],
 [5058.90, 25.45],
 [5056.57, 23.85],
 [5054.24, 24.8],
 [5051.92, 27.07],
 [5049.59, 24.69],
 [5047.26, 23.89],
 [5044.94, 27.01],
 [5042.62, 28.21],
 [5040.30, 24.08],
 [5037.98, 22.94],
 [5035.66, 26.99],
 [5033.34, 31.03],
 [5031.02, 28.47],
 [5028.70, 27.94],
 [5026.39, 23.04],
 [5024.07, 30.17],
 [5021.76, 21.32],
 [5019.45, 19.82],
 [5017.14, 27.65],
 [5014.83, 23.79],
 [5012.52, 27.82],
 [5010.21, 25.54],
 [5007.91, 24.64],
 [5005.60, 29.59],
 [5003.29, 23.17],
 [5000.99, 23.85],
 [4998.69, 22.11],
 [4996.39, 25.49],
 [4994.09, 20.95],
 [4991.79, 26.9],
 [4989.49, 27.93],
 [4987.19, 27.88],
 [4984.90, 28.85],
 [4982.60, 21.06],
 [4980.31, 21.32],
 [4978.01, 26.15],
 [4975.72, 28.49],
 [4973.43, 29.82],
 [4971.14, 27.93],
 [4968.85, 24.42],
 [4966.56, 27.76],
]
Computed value 30.17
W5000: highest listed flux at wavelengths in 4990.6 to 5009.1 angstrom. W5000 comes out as 29.59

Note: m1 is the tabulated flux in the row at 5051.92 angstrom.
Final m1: 27.07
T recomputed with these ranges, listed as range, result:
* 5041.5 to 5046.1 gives 28.21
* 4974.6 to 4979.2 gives 28.49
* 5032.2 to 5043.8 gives 31.03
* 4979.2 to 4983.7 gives 21.32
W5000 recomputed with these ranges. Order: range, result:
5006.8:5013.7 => 27.82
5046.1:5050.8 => 24.69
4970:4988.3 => 29.82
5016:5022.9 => 27.65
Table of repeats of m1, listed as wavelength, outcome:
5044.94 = 27.01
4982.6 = 21.06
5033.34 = 31.03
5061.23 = 25.48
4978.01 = 26.15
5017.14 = 27.65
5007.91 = 24.64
